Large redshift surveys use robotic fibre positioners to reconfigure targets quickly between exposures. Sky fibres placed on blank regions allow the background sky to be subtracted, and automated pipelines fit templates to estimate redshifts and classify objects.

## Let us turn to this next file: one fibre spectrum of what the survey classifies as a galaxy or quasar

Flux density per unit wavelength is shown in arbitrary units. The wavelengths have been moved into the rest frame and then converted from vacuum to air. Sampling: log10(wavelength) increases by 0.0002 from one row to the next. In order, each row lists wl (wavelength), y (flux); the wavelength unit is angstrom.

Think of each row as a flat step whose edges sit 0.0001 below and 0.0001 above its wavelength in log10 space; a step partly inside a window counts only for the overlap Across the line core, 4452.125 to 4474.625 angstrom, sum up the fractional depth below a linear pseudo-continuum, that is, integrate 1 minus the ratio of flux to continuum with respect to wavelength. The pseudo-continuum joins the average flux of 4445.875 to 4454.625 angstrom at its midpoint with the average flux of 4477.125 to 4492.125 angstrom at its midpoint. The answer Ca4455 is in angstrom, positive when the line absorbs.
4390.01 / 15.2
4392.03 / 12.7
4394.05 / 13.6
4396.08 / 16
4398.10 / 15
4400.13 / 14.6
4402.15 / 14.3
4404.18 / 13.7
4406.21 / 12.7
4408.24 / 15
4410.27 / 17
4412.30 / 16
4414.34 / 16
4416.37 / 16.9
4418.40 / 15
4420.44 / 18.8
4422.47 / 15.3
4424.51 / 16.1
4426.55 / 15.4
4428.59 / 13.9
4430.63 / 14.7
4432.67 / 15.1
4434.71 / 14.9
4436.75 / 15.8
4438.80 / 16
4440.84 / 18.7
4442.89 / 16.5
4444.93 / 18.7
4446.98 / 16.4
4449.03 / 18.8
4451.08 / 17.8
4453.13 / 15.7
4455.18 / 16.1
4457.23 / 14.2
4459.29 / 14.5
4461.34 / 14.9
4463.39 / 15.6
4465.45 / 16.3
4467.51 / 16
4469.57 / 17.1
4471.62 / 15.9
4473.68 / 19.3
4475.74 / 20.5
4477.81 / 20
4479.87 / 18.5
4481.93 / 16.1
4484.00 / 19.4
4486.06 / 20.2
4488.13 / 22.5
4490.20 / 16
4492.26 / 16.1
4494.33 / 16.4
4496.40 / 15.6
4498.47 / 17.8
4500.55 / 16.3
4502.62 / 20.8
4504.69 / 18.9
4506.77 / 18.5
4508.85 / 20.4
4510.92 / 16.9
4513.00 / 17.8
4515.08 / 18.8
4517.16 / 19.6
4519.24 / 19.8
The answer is 2.30 angstrom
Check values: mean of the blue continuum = 17.1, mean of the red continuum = 18.8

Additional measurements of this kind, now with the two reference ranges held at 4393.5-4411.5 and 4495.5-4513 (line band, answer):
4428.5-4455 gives -0.7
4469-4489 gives -1.9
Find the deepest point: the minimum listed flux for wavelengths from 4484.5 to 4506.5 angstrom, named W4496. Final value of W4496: 15.6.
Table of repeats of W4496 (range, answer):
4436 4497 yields 14.2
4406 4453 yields 12.7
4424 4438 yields 13.9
